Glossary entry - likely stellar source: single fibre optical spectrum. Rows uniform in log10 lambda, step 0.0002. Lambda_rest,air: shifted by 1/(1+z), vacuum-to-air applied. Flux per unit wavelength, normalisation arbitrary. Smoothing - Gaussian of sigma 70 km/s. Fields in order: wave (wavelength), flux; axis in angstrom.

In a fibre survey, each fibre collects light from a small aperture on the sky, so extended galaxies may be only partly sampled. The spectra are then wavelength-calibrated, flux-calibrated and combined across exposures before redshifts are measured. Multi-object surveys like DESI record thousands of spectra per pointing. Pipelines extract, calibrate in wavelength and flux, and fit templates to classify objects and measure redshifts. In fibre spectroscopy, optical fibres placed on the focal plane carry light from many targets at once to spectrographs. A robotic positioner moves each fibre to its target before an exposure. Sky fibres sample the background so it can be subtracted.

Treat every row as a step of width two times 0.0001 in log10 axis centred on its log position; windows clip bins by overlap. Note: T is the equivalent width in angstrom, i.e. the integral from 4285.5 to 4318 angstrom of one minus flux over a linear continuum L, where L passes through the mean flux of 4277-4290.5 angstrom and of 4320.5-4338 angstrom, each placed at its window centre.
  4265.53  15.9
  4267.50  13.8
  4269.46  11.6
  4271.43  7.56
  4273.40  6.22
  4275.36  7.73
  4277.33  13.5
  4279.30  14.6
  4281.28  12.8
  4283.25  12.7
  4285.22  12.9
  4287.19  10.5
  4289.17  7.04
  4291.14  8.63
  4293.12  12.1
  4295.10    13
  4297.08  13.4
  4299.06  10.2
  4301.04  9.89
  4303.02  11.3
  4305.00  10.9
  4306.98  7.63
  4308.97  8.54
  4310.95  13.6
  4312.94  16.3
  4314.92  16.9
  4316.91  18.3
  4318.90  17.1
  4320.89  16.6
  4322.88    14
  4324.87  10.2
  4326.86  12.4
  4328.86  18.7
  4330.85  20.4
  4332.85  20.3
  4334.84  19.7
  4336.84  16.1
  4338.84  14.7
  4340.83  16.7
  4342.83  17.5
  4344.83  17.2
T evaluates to 4.59 angstrom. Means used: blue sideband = 11.8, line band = 11.8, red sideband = 16.5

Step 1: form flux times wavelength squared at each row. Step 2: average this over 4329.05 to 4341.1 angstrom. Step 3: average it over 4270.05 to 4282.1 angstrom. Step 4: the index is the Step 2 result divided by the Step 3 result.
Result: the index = 1.79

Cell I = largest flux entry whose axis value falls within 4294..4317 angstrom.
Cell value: 18.3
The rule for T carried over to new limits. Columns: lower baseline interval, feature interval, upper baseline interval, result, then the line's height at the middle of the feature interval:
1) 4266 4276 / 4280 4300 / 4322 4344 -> 0.7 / 11.8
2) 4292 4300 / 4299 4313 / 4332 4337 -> 3.2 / 13.9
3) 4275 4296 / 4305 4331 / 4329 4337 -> 4.1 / 16.9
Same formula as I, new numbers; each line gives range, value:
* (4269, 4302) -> 14.6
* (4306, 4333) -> 20.4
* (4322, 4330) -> 18.7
